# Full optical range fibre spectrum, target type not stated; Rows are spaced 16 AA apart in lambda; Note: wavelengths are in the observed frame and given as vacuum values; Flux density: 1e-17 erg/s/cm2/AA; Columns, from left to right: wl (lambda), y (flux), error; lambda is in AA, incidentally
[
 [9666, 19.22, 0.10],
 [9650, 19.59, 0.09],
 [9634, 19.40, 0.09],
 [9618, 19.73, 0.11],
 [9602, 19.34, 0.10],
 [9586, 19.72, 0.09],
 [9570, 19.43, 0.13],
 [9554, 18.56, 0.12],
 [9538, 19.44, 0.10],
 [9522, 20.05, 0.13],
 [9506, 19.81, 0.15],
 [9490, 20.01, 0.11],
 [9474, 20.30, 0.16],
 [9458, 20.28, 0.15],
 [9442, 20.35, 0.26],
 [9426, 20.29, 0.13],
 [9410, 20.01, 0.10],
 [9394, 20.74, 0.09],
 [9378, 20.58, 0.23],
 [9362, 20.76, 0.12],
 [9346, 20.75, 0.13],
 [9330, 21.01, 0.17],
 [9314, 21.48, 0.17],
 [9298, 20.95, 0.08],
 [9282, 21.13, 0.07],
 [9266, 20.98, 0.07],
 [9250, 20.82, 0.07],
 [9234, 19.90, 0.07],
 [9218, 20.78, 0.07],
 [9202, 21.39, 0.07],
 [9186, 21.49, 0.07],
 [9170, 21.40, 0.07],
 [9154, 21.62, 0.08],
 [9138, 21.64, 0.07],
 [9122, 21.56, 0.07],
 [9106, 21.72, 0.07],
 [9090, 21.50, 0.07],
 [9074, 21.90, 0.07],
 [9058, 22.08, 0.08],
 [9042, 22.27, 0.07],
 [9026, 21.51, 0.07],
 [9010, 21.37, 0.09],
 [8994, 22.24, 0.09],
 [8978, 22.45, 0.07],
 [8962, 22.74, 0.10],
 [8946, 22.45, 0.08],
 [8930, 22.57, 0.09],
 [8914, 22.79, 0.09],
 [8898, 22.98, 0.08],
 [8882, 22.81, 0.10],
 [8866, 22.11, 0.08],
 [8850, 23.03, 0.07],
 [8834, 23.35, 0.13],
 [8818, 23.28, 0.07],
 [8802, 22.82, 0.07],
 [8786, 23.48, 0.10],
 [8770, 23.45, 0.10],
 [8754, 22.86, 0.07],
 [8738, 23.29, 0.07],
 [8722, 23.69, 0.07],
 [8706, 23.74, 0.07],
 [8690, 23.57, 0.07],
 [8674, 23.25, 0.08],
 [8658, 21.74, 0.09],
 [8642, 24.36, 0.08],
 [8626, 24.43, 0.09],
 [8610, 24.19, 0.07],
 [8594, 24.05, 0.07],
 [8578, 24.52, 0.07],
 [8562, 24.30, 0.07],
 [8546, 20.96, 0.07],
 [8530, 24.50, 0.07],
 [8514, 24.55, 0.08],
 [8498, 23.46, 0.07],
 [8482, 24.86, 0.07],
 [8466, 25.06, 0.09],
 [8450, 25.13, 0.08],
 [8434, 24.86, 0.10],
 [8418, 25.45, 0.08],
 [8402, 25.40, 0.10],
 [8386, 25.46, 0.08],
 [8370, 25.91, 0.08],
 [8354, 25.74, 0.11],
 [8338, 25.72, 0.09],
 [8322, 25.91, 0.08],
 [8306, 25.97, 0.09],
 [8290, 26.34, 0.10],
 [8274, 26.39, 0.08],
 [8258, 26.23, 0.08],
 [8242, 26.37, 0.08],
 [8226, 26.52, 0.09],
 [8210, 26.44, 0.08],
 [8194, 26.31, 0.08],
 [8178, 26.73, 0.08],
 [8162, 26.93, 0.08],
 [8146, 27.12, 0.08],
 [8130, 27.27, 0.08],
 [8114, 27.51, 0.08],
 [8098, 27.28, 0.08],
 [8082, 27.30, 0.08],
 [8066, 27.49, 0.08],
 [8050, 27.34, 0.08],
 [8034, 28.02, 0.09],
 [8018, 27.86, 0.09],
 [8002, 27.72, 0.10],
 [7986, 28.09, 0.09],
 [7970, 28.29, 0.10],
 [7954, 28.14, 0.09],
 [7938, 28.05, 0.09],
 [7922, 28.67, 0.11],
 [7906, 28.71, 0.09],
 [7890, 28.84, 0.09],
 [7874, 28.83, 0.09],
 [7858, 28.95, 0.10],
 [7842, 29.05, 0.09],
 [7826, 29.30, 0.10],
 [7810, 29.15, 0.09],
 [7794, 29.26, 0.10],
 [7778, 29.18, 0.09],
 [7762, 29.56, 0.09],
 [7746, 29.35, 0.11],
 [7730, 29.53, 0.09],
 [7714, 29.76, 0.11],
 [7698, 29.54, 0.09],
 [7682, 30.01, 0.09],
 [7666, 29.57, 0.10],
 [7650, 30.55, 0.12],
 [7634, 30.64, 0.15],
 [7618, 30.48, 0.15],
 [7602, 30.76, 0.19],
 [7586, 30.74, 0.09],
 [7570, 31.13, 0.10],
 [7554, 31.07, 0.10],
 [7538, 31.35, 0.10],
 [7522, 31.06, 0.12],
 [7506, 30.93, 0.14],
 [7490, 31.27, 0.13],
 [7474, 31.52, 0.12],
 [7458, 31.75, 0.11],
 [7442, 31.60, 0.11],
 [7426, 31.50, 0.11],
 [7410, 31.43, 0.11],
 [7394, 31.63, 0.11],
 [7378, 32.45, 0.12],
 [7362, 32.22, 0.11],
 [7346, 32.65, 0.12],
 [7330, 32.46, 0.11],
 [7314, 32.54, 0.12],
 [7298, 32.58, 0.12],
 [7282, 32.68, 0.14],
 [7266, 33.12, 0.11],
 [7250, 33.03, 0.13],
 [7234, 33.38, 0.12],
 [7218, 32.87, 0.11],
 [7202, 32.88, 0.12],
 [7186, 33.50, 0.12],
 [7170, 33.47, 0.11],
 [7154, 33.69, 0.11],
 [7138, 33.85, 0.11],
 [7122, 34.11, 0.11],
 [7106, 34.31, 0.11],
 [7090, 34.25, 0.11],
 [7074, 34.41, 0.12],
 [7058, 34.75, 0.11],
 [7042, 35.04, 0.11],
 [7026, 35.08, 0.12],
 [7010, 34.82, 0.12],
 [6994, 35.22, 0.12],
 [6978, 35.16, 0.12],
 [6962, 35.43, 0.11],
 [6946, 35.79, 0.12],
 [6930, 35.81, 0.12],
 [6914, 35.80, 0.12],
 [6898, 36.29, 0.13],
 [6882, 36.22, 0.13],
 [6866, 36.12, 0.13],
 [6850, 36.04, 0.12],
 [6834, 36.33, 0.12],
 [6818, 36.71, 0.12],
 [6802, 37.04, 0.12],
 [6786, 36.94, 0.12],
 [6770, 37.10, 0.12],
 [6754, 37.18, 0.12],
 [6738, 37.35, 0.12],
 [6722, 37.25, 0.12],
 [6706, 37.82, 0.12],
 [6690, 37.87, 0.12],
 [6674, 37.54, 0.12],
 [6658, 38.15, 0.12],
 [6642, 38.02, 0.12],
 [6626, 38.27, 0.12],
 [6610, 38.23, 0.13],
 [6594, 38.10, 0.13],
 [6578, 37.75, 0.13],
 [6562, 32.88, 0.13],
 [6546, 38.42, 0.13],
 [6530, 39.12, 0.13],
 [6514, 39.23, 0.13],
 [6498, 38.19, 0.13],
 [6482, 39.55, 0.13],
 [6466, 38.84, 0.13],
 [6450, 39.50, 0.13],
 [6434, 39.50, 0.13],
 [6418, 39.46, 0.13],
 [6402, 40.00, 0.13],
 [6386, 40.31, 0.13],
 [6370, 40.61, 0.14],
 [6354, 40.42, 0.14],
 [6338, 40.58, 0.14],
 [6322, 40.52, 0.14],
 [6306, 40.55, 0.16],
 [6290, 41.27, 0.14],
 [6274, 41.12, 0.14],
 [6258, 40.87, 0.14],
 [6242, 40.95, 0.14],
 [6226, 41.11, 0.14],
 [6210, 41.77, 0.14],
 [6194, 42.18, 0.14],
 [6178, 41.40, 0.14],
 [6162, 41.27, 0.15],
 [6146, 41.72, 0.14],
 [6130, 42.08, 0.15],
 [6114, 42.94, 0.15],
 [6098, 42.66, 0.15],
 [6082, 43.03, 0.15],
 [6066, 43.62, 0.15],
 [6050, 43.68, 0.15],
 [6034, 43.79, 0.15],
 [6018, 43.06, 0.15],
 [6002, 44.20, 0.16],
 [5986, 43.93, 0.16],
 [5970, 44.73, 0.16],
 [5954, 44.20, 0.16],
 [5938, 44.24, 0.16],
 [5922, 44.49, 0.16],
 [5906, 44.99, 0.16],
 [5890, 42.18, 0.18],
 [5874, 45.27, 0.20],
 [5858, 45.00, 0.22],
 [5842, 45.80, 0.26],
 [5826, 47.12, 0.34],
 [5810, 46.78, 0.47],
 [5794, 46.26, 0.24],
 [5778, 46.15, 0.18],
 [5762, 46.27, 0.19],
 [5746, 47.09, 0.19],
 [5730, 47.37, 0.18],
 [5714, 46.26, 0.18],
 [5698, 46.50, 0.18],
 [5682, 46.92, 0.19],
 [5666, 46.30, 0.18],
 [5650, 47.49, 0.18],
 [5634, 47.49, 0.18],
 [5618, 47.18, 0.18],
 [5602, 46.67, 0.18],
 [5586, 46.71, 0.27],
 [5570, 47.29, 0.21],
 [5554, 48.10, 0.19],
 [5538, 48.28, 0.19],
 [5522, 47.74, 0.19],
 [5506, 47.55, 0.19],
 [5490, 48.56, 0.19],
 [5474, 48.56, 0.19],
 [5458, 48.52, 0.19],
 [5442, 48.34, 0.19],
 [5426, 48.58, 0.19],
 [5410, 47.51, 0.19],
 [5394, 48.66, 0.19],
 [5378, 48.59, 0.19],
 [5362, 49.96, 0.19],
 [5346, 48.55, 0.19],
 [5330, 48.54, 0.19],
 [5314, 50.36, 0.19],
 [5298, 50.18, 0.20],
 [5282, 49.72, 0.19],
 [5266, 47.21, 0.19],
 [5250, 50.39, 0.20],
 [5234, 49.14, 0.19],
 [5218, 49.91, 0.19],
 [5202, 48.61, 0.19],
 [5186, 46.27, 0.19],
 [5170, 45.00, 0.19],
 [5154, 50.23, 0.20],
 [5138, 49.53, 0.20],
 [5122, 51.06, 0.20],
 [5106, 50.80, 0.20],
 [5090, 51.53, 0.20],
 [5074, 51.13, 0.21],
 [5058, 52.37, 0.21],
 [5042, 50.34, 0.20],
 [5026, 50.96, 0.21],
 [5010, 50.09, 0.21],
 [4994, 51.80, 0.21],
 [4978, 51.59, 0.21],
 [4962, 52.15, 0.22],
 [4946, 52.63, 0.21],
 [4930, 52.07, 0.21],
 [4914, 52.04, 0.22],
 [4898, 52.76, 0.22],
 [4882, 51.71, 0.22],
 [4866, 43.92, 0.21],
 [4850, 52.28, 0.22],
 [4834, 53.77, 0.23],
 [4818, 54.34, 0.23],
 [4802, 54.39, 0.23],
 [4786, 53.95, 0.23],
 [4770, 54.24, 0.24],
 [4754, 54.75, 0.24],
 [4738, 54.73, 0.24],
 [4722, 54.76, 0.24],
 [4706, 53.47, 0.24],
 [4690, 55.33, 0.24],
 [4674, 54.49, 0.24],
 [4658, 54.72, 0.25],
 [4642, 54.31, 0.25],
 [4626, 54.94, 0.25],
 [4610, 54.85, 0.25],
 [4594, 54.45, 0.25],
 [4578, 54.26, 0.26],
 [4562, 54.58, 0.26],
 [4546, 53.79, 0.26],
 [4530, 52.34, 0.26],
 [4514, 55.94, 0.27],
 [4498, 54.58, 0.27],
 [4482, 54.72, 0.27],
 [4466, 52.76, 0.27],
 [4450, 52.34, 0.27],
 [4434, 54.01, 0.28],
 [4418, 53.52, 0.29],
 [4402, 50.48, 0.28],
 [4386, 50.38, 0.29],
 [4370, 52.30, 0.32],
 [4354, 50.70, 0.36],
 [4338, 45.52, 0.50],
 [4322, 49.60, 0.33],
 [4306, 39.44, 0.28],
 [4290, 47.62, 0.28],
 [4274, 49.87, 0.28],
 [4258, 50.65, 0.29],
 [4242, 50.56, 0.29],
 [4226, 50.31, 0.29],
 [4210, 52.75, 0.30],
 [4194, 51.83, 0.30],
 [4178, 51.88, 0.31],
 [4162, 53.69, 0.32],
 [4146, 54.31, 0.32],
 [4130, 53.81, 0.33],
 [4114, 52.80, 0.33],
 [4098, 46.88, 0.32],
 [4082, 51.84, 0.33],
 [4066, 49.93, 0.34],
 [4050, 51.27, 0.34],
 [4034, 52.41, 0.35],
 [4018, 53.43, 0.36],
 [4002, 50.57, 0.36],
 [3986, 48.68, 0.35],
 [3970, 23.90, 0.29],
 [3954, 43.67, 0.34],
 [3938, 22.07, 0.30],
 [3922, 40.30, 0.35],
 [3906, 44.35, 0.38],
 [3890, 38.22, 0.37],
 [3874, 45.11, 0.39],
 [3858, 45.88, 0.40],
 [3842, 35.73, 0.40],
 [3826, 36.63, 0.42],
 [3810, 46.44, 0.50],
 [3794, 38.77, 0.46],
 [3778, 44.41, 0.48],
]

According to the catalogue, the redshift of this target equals 0.000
